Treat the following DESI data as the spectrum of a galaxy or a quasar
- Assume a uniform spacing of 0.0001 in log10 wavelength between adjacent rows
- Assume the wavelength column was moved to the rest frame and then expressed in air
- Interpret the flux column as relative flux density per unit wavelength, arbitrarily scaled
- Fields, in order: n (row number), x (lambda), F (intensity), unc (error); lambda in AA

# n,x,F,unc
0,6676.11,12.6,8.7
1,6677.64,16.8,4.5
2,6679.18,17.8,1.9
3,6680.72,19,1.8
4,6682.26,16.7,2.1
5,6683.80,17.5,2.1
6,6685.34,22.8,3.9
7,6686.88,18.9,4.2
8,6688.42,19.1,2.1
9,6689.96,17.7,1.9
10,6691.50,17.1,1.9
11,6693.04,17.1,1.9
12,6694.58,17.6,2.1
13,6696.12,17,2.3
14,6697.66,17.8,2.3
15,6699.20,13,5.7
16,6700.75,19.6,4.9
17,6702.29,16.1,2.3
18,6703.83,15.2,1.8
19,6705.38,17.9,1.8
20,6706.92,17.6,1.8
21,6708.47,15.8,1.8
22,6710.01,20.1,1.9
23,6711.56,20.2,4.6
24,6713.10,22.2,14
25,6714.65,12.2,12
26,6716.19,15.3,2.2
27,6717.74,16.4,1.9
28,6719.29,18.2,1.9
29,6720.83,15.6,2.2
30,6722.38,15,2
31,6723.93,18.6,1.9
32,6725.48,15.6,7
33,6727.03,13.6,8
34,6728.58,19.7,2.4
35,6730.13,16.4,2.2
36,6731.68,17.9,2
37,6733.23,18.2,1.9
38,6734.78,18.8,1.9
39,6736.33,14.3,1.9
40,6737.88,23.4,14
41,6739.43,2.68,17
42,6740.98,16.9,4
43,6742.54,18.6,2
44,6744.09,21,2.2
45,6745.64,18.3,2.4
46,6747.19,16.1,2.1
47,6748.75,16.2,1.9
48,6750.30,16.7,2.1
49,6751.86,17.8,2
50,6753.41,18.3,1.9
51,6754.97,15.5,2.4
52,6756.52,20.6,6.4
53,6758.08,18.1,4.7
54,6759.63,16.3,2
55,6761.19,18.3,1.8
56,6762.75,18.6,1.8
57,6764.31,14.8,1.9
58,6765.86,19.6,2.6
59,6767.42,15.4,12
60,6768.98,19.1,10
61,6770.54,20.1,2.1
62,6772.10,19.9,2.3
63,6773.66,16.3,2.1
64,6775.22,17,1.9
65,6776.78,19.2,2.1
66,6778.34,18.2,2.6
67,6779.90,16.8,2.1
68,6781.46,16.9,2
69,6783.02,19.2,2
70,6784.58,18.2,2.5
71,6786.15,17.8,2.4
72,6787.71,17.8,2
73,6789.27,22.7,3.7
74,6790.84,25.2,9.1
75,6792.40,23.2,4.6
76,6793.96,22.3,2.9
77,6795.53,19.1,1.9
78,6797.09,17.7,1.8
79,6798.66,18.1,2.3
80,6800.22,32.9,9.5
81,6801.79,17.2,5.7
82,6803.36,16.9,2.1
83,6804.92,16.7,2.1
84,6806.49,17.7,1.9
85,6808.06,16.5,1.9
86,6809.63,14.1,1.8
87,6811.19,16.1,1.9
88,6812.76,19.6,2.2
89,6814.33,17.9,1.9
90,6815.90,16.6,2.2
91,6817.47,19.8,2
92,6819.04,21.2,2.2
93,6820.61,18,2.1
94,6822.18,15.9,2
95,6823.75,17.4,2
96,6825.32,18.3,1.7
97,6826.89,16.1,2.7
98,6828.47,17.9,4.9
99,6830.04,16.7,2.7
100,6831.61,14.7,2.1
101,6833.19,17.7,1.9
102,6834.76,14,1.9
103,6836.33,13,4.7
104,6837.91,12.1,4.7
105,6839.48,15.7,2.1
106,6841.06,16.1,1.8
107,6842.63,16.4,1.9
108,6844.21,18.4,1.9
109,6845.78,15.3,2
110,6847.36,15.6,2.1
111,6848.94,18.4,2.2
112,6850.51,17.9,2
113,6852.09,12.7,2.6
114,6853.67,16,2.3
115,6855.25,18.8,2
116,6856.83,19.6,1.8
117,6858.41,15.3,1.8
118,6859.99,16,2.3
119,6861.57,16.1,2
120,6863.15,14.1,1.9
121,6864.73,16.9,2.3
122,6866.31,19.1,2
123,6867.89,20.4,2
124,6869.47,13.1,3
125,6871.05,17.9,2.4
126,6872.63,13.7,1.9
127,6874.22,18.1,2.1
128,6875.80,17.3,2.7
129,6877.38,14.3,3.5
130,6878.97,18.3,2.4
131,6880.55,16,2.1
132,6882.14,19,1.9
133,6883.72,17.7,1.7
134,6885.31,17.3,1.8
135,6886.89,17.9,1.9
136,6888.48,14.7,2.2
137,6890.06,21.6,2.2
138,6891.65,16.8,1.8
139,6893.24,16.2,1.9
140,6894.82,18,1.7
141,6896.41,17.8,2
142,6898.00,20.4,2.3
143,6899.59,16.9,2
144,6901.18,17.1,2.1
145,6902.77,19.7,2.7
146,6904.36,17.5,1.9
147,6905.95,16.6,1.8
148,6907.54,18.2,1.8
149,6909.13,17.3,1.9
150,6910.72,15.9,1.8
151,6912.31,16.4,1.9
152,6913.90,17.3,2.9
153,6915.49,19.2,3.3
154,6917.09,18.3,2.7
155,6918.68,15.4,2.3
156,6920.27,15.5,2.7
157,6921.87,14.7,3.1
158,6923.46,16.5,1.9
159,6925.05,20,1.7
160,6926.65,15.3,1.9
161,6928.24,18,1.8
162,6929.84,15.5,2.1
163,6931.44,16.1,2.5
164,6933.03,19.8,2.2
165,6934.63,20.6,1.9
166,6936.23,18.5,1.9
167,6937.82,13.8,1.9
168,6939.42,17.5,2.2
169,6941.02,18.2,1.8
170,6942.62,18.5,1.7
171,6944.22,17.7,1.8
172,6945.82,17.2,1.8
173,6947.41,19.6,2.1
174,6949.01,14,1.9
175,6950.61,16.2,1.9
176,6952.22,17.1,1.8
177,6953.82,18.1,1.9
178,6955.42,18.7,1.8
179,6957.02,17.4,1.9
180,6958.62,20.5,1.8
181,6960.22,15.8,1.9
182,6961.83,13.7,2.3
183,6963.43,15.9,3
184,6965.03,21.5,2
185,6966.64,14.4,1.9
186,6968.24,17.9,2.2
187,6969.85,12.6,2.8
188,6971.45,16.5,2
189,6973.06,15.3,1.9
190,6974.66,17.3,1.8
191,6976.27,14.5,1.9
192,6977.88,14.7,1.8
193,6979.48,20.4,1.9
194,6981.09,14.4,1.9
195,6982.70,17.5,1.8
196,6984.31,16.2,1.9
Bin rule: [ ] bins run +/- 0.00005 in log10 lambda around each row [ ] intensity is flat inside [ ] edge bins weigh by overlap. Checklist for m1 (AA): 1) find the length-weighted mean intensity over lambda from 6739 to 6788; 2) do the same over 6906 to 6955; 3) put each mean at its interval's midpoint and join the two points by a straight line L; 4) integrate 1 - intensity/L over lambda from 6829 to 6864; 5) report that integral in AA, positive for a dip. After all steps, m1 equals 2.8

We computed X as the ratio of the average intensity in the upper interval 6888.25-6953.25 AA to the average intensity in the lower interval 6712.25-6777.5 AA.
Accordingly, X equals 1.01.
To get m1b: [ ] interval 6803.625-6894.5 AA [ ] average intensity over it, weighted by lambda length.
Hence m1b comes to 16.8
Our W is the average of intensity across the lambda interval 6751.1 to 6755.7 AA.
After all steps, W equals 17.2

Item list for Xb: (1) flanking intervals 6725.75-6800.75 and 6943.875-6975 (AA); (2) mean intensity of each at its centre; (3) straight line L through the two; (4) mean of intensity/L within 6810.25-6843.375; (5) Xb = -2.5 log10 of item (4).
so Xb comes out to 0.07 mag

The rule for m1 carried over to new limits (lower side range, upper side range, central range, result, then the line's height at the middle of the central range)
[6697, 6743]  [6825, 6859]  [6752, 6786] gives -2.88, 16.5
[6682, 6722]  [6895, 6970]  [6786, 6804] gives -3.77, 17.4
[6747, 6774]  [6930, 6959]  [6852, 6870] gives 0.99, 17.7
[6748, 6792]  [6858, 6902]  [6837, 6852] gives 1.24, 17.5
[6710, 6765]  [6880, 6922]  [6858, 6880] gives 1.11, 17.4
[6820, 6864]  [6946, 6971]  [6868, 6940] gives -2.80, 16.6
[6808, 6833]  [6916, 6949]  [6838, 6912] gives 1.31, 17.3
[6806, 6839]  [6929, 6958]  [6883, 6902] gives -0.60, 17.2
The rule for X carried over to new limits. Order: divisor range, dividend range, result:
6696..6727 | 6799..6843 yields 1.02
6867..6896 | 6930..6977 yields 0.99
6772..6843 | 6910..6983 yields 0.94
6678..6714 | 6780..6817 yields 1.06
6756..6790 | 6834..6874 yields 0.89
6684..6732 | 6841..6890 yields 0.97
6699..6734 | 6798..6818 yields 1.08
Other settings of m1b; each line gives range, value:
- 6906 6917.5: 17.4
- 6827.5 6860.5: 16.1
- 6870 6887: 17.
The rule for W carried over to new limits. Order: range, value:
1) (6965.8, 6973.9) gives 15.4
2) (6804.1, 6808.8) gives 17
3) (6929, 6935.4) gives 18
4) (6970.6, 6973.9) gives 15.9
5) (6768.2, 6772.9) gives 19.7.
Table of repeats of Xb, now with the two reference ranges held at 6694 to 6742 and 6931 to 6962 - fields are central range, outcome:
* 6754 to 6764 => -0.05 mag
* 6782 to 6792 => -0.19 mag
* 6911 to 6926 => 0.03 mag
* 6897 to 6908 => -0.04 mag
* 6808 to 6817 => 0.01 mag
